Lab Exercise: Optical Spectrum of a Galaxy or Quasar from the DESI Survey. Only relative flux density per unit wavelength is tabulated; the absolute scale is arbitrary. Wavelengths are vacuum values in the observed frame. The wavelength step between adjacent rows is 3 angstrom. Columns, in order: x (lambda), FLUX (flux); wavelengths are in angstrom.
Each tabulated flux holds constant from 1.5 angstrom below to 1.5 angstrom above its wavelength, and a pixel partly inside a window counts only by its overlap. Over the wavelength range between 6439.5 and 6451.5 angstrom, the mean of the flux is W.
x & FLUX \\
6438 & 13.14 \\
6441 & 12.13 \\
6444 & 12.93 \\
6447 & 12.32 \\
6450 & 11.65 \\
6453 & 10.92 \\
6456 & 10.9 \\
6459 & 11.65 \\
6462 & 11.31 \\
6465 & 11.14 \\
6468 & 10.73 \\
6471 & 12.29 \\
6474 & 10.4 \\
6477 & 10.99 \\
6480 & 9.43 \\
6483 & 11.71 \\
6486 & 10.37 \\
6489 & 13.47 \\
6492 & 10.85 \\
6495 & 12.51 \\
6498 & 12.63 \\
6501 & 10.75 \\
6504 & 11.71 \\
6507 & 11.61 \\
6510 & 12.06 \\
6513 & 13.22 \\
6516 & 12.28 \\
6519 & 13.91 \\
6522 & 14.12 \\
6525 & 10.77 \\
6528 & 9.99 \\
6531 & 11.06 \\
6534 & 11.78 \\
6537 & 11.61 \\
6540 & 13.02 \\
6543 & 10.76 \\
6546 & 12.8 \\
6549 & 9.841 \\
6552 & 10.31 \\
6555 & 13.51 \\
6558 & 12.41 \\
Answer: 12.3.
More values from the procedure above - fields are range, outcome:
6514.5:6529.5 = 12.2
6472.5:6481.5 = 10.3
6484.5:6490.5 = 11.9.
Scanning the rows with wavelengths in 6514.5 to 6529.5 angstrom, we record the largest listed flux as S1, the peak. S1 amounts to 14.12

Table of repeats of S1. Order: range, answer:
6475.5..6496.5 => 13.47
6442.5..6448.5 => 12.93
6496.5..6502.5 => 12.63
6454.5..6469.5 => 11.65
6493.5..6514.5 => 13.22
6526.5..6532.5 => 11.06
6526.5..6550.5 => 13.02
